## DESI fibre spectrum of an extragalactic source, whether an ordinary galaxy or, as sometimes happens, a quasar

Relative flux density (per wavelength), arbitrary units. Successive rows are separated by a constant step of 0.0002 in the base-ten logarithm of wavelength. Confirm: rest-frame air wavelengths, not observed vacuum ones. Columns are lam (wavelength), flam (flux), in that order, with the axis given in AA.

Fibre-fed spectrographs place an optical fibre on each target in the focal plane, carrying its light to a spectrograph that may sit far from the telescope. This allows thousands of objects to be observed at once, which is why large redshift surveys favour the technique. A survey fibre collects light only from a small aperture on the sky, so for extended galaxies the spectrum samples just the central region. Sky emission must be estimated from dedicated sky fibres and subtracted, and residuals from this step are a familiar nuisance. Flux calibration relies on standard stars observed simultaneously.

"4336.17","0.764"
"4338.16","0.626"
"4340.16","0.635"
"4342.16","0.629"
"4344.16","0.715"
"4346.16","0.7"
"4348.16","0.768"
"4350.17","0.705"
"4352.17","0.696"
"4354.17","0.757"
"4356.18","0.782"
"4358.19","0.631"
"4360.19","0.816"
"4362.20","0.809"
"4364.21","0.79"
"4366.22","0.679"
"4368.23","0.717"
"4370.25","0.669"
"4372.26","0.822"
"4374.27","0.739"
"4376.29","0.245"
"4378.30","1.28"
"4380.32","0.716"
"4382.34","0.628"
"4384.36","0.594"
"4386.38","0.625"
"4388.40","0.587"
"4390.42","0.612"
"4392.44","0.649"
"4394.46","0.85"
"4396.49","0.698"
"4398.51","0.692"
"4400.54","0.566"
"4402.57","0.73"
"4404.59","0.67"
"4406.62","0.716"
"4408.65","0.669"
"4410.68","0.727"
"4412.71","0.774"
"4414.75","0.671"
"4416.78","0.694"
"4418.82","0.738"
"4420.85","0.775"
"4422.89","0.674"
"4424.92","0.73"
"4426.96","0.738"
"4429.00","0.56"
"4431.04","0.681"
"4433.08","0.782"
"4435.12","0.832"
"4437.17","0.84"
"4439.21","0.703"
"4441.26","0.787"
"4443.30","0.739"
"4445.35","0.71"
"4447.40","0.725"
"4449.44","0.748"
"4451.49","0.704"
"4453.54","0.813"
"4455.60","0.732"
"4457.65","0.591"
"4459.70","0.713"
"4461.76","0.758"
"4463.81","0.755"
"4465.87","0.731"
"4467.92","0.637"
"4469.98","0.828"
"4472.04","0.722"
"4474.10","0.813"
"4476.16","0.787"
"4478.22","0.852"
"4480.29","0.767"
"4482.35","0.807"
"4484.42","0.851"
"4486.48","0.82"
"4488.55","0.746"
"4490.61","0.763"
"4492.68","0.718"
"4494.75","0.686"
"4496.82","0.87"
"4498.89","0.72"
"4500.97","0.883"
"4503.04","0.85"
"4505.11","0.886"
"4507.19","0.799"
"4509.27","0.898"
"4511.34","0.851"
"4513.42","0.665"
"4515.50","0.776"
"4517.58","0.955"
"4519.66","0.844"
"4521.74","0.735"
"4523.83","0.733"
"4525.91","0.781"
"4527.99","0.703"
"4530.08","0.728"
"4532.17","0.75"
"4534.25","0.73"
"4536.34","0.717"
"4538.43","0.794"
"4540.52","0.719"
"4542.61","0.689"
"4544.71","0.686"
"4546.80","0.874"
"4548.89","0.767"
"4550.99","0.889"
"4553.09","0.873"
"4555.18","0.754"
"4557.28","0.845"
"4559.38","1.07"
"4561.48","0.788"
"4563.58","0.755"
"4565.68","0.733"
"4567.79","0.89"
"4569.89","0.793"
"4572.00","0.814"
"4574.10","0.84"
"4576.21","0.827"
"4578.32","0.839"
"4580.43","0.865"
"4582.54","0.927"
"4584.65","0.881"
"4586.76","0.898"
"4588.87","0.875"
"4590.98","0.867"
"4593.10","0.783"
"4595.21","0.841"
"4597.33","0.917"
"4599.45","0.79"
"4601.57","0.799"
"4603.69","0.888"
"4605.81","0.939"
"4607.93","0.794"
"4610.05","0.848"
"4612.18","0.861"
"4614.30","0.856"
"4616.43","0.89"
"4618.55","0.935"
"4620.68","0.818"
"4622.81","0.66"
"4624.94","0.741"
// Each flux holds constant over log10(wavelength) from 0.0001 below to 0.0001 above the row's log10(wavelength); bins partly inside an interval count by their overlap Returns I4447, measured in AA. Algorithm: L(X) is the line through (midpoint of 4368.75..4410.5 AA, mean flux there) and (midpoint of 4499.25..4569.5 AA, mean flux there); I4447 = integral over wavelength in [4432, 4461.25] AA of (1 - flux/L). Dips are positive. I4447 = -0.49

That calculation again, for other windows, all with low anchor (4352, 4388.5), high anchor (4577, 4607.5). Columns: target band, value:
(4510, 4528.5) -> 0.7 AA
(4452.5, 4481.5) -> 1.2 AA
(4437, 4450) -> 0.4 AA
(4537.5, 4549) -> 1.1 AA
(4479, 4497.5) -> 0.4 AA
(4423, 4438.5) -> 0.5 AA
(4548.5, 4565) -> -0.1 AA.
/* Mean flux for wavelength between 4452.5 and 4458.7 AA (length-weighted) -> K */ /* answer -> 0.712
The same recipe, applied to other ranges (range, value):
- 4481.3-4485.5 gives 0.829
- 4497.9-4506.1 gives 0.835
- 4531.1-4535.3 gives 0.74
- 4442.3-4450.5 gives 0.731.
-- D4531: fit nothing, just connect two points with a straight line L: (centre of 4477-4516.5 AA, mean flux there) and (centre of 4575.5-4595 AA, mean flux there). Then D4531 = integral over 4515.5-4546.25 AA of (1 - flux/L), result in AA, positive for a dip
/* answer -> 2.5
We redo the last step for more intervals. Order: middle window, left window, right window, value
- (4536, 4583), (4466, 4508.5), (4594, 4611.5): 0.8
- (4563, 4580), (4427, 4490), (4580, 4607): 0.7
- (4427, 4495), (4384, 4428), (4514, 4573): -1.6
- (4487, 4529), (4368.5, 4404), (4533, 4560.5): -1.1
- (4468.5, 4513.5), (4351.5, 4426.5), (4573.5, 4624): -1.3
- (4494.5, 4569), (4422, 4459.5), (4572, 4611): 0.6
